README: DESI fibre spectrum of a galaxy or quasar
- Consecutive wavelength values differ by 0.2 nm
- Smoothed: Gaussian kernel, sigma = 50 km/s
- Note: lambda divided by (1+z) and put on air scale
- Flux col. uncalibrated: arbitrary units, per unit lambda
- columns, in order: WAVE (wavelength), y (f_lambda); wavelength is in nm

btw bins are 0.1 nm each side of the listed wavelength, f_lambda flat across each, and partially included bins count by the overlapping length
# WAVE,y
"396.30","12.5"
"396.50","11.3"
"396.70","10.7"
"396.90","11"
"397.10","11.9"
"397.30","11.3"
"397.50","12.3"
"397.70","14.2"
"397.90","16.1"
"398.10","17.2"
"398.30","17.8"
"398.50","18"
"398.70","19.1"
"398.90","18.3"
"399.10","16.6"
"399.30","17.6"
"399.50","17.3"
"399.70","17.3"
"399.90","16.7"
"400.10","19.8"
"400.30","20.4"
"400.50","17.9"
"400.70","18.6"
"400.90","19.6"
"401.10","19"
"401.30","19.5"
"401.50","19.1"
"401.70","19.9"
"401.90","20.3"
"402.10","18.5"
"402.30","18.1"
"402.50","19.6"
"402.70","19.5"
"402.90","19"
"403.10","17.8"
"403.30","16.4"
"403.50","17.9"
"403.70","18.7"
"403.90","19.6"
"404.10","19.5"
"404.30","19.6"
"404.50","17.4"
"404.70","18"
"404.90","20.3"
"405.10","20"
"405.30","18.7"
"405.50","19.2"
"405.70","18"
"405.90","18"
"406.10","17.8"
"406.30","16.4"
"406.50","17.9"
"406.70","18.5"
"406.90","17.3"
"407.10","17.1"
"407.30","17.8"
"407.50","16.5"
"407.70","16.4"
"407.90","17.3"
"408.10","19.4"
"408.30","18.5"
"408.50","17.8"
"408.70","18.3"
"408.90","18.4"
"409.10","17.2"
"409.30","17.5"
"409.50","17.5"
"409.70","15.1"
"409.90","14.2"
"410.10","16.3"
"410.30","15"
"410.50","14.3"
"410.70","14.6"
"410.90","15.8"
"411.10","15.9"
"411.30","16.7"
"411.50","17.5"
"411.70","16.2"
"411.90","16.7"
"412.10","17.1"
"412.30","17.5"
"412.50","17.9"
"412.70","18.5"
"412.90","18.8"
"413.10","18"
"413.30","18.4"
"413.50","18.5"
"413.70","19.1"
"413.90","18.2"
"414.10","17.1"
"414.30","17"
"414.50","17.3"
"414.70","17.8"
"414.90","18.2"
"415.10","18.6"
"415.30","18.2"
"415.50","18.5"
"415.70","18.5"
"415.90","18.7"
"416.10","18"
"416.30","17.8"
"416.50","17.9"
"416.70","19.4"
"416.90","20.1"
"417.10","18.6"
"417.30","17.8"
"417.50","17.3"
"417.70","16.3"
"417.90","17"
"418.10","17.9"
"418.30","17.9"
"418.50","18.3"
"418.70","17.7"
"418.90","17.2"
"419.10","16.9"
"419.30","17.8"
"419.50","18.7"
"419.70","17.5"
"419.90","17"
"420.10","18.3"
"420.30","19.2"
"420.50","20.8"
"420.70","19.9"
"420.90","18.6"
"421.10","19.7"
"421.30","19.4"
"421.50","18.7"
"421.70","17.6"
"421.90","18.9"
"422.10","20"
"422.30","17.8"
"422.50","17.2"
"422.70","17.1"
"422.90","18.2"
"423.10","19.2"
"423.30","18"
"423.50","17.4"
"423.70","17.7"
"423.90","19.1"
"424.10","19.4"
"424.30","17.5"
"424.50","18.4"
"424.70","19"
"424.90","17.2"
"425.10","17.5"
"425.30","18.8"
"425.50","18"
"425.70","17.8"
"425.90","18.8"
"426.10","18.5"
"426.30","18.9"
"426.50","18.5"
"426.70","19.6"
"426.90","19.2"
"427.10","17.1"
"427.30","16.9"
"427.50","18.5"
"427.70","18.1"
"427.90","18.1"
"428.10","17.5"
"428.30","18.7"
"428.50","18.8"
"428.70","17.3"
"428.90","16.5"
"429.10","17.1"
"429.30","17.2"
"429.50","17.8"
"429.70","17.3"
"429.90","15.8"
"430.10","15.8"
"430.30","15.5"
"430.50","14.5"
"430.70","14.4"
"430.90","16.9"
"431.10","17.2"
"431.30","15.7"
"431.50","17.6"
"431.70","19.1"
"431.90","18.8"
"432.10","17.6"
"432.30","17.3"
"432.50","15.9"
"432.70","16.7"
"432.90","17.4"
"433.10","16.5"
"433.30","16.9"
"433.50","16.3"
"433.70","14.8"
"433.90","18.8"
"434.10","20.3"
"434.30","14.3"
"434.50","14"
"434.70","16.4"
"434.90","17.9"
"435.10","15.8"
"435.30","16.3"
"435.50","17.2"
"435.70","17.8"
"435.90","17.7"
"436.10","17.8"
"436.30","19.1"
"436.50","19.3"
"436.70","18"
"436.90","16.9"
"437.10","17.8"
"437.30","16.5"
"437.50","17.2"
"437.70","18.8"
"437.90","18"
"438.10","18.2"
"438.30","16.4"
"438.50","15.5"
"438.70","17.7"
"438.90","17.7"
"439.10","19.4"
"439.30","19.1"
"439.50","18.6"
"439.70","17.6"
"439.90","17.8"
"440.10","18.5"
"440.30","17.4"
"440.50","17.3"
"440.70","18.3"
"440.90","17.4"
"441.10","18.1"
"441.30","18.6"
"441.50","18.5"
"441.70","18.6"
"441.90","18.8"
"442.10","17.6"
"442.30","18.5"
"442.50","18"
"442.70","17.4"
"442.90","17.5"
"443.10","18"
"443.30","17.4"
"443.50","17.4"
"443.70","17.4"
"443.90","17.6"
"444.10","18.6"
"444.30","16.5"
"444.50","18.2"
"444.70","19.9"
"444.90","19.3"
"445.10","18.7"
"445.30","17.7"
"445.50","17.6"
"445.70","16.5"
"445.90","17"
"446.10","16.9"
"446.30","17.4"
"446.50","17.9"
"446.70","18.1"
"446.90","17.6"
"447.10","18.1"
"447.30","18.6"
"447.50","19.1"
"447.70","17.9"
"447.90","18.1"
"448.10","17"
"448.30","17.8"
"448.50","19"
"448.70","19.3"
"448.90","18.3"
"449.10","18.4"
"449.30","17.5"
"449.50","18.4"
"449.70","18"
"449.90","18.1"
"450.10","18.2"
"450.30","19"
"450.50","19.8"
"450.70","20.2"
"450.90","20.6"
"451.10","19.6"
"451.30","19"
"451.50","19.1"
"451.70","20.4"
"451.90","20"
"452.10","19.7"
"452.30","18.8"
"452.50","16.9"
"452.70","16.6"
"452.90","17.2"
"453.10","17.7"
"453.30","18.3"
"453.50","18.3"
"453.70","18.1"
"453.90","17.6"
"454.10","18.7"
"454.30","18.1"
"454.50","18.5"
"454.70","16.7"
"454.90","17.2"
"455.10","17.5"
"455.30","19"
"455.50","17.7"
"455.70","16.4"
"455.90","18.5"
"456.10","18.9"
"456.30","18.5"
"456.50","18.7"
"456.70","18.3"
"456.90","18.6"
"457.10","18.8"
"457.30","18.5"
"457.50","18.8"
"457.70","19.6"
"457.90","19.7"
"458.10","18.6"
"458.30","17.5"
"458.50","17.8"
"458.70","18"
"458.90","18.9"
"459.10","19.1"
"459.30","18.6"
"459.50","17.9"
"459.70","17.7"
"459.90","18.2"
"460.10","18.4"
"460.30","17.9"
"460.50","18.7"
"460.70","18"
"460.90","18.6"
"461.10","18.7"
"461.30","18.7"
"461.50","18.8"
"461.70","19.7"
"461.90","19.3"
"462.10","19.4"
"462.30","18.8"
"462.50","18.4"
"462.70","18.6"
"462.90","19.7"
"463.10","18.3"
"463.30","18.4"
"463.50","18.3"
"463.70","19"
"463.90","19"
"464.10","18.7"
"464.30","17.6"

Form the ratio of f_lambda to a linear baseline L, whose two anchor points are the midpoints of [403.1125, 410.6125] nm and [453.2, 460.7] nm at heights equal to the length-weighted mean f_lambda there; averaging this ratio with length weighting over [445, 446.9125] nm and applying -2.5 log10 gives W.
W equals 0.04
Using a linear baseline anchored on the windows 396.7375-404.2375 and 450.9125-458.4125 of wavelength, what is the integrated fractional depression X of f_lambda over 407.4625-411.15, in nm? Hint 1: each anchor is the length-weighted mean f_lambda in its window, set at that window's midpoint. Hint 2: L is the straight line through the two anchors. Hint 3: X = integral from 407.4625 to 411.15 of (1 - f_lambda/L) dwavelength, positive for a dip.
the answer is 0.22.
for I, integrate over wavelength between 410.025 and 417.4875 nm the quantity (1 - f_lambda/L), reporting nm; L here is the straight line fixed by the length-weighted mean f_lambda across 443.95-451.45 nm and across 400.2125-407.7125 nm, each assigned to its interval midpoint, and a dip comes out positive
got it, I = 0.37 nm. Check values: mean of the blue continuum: 18.5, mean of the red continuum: 18.3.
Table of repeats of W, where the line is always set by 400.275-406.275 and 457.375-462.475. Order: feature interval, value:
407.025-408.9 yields 0.06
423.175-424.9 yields 0.03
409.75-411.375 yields 0.22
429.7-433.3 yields 0.13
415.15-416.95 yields 0.01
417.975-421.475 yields 0.02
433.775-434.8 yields 0.12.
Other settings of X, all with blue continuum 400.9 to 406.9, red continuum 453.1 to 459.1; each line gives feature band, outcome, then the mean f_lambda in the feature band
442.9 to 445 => 0.04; 18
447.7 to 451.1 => -0.05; 18.6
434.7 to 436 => 0.10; 17.1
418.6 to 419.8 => 0.06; 17.6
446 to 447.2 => 0.04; 17.7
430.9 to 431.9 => 0.05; 17.5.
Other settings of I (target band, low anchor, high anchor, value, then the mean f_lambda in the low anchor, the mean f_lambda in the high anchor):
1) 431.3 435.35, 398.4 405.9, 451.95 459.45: 0.33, 18.7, 18.2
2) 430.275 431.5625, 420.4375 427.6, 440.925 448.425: 0.16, 18.5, 17.9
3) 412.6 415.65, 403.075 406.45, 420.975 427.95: 0.04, 18.4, 18.3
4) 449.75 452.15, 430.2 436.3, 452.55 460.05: -0.21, 16.8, 18.2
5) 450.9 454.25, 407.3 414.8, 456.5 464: -0.03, 17.2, 18.6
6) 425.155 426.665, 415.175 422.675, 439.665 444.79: -0.03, 18.3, 18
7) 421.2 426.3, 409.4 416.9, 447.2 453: -0.17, 17.4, 18.6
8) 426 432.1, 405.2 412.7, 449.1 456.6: 0.09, 17.1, 18.4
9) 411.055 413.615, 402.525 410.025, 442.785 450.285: 0.06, 18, 18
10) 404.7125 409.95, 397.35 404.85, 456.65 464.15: 0.12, 18.1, 18.6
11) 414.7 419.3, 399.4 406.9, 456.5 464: 0.15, 18.6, 18.6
